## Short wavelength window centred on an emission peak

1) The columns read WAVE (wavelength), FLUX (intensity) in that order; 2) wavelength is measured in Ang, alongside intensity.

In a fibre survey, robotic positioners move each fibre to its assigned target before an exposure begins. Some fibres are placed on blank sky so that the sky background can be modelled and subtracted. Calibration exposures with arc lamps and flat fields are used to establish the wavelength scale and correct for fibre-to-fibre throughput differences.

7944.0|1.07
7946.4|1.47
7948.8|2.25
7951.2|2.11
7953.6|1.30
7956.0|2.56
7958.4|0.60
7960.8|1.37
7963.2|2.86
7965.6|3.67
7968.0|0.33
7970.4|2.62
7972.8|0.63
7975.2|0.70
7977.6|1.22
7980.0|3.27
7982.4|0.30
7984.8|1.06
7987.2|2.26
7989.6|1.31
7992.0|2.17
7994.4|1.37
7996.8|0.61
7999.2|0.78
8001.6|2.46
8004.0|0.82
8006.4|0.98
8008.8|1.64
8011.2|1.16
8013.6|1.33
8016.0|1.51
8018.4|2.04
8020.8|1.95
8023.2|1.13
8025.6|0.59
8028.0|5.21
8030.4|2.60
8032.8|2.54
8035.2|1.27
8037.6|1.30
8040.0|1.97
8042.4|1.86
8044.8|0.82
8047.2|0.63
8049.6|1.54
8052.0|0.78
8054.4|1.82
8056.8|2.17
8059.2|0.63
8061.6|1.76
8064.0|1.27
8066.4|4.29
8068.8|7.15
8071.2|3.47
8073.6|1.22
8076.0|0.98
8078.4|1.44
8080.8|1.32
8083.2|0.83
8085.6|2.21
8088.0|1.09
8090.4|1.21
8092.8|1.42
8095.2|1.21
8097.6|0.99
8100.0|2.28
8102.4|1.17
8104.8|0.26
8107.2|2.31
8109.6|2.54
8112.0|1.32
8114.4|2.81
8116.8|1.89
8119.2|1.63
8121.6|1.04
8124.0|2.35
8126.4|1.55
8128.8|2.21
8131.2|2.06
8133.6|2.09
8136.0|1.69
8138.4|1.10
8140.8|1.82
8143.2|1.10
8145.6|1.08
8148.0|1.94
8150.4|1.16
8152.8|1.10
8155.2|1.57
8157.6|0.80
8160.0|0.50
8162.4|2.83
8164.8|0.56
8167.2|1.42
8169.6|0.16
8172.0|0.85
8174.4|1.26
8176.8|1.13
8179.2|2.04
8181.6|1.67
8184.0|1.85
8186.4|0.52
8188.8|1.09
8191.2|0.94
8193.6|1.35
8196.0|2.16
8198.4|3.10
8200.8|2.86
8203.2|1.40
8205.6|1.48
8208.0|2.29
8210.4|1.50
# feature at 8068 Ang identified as Hgamma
